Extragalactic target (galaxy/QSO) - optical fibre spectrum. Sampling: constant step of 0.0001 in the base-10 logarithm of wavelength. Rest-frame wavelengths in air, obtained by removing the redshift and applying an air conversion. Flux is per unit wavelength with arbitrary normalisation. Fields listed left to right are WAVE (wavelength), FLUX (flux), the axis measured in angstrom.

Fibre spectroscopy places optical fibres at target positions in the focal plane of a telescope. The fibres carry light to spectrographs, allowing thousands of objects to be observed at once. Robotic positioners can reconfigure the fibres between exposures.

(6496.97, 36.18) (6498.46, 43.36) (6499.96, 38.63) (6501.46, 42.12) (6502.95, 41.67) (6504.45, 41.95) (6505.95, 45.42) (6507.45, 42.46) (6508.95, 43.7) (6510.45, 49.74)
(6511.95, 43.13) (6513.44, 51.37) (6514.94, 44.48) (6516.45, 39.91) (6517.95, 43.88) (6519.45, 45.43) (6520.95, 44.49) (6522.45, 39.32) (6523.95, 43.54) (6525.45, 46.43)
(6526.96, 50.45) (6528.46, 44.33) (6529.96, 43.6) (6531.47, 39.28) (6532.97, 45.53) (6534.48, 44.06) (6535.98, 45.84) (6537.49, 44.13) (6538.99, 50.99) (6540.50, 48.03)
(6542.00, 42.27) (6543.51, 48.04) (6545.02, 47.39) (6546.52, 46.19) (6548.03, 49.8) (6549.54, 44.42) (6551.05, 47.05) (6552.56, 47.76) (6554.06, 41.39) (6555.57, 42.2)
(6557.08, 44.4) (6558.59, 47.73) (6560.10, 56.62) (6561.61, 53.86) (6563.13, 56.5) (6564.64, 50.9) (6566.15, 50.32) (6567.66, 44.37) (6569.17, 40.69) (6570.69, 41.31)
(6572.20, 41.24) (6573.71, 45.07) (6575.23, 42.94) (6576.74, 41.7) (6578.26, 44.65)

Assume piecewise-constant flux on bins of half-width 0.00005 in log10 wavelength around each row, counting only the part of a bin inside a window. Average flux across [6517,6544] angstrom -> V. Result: 44.9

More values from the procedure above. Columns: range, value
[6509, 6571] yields 46.1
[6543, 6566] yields 48.3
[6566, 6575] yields 43.3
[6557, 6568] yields 51.2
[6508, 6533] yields 44.6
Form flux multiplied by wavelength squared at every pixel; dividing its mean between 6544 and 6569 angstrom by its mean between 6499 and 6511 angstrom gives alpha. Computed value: 1.13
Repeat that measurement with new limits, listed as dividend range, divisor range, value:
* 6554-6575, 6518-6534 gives 1.07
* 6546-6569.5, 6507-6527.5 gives 1.08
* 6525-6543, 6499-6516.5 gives 1.04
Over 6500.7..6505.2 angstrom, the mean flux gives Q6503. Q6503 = 41.9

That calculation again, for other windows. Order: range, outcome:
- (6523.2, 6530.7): 45.7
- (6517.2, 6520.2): 44.7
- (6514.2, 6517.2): 42.1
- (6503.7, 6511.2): 44.6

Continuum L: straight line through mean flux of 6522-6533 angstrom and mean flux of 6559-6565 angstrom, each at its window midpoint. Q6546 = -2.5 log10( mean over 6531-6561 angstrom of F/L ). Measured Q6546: 0.07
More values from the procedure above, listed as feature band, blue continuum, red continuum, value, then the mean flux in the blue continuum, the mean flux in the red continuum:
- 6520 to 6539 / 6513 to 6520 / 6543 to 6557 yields 0.01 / 44.7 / 45.9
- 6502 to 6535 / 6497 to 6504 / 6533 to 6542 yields -0.02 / 41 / 46.2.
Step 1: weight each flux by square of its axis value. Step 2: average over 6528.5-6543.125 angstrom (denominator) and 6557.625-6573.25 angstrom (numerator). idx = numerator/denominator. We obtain 1.08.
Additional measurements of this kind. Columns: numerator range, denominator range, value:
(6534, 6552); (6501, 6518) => 1.06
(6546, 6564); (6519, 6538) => 1.10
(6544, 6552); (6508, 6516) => 1.03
